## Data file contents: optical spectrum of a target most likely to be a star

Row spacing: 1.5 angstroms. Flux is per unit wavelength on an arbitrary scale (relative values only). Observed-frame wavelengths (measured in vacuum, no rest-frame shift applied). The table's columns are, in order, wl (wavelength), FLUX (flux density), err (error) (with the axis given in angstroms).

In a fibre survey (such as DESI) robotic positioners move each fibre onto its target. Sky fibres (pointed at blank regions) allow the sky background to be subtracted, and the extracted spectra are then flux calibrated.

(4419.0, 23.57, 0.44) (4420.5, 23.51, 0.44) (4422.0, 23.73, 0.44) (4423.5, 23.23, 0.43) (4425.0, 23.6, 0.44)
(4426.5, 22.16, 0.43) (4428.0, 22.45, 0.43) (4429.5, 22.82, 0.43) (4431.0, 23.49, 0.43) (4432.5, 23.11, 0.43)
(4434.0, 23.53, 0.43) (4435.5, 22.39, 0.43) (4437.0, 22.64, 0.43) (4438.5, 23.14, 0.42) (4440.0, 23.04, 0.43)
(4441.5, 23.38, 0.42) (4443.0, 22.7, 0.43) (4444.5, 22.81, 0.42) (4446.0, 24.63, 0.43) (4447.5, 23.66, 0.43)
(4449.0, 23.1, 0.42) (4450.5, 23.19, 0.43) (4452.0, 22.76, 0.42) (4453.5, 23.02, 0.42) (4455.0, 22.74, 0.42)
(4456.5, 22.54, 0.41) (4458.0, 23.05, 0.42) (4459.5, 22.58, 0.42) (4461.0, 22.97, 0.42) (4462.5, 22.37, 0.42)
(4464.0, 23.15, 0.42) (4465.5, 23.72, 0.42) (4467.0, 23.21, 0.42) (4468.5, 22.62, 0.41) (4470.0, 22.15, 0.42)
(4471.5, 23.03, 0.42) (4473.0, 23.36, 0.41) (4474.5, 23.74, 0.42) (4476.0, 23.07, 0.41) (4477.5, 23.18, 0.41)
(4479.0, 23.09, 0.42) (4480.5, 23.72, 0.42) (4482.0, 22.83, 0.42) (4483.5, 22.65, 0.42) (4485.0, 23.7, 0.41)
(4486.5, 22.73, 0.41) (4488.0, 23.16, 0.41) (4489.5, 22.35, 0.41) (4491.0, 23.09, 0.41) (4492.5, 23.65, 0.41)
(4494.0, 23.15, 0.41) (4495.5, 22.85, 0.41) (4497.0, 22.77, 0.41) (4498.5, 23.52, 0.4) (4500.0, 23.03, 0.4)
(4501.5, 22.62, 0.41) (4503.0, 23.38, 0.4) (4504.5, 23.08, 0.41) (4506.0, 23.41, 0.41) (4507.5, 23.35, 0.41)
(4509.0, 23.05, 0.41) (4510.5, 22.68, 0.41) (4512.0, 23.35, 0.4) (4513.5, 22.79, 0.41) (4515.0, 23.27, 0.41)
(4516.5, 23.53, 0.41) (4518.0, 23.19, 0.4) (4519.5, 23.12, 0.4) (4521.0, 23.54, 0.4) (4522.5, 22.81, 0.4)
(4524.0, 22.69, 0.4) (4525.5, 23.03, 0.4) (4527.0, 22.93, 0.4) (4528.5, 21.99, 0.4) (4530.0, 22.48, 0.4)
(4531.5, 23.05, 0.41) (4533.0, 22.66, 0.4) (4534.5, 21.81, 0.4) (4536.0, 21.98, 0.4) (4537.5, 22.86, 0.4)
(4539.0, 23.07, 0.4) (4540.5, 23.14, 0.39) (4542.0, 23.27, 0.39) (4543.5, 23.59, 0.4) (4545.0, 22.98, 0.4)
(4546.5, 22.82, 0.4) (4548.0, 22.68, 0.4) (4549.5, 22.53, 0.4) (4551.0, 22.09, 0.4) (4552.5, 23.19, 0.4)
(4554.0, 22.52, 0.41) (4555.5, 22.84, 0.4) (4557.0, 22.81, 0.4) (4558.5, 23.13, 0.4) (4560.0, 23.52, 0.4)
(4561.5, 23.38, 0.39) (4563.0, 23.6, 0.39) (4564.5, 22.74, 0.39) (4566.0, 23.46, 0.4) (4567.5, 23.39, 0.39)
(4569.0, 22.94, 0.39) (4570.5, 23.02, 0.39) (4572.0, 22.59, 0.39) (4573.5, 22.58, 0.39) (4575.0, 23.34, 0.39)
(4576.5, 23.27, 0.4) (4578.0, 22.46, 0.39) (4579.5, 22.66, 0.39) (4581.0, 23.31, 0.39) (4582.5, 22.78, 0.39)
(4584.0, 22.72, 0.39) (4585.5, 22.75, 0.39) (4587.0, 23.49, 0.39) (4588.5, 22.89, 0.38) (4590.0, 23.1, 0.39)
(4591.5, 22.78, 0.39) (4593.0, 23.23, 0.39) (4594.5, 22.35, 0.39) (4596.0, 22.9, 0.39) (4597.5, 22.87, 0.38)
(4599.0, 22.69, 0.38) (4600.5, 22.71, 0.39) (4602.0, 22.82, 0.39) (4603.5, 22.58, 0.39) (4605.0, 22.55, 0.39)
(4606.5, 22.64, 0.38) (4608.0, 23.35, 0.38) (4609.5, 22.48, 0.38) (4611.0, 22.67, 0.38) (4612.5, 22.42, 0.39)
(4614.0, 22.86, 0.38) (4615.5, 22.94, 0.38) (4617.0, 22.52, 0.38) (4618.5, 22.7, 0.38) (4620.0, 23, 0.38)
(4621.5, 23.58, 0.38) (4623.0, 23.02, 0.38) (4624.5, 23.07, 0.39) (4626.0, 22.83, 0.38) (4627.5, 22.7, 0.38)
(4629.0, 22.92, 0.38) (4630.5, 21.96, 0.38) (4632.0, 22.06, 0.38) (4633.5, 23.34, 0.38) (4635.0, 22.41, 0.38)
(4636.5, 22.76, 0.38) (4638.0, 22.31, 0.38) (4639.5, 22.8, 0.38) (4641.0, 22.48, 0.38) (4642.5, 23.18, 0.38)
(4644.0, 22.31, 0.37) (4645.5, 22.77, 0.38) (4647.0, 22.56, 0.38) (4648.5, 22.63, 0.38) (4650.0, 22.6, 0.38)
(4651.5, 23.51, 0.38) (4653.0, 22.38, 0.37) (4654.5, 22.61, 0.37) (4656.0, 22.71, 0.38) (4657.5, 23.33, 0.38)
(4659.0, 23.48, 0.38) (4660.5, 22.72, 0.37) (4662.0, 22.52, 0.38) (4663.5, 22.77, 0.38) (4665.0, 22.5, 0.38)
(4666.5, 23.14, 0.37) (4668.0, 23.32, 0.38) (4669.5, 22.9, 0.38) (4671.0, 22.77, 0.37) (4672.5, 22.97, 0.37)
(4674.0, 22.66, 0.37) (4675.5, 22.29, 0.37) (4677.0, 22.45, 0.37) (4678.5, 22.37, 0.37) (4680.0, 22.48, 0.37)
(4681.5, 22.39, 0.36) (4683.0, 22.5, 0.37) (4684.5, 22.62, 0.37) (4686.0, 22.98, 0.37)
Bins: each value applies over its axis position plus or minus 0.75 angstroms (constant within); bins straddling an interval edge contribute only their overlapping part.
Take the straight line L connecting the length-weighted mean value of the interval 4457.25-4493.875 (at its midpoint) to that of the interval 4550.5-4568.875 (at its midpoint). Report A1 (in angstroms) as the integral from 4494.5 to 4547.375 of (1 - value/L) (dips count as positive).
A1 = 0.2 angstroms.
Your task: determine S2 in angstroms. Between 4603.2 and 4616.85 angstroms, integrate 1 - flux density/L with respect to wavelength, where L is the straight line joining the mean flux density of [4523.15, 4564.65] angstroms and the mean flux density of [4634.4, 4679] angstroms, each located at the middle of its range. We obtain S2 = 0.0 angstroms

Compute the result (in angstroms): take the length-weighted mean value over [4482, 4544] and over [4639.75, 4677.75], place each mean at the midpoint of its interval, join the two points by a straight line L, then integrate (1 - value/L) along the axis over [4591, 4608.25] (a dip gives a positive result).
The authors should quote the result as 0.1 angstroms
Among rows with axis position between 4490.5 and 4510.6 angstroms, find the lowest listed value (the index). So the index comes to 22.62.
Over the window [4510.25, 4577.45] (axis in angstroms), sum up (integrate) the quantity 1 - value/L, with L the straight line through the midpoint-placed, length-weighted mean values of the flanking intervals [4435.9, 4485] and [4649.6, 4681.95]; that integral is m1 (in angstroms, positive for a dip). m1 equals 0.0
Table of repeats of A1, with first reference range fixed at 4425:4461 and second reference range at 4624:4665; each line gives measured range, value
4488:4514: -0.16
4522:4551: 0.18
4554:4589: -0.29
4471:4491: -0.15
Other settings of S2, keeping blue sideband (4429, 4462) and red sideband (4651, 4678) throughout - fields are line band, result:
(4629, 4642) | 0.2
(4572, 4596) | 0.0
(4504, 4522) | -0.2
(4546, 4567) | 0.0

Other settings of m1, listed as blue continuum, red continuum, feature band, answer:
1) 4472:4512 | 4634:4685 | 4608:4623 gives 0.0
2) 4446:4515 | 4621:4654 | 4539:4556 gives 0.0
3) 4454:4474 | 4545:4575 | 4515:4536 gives 0.1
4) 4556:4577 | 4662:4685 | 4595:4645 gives 0.3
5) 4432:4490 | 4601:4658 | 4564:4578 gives -0.1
